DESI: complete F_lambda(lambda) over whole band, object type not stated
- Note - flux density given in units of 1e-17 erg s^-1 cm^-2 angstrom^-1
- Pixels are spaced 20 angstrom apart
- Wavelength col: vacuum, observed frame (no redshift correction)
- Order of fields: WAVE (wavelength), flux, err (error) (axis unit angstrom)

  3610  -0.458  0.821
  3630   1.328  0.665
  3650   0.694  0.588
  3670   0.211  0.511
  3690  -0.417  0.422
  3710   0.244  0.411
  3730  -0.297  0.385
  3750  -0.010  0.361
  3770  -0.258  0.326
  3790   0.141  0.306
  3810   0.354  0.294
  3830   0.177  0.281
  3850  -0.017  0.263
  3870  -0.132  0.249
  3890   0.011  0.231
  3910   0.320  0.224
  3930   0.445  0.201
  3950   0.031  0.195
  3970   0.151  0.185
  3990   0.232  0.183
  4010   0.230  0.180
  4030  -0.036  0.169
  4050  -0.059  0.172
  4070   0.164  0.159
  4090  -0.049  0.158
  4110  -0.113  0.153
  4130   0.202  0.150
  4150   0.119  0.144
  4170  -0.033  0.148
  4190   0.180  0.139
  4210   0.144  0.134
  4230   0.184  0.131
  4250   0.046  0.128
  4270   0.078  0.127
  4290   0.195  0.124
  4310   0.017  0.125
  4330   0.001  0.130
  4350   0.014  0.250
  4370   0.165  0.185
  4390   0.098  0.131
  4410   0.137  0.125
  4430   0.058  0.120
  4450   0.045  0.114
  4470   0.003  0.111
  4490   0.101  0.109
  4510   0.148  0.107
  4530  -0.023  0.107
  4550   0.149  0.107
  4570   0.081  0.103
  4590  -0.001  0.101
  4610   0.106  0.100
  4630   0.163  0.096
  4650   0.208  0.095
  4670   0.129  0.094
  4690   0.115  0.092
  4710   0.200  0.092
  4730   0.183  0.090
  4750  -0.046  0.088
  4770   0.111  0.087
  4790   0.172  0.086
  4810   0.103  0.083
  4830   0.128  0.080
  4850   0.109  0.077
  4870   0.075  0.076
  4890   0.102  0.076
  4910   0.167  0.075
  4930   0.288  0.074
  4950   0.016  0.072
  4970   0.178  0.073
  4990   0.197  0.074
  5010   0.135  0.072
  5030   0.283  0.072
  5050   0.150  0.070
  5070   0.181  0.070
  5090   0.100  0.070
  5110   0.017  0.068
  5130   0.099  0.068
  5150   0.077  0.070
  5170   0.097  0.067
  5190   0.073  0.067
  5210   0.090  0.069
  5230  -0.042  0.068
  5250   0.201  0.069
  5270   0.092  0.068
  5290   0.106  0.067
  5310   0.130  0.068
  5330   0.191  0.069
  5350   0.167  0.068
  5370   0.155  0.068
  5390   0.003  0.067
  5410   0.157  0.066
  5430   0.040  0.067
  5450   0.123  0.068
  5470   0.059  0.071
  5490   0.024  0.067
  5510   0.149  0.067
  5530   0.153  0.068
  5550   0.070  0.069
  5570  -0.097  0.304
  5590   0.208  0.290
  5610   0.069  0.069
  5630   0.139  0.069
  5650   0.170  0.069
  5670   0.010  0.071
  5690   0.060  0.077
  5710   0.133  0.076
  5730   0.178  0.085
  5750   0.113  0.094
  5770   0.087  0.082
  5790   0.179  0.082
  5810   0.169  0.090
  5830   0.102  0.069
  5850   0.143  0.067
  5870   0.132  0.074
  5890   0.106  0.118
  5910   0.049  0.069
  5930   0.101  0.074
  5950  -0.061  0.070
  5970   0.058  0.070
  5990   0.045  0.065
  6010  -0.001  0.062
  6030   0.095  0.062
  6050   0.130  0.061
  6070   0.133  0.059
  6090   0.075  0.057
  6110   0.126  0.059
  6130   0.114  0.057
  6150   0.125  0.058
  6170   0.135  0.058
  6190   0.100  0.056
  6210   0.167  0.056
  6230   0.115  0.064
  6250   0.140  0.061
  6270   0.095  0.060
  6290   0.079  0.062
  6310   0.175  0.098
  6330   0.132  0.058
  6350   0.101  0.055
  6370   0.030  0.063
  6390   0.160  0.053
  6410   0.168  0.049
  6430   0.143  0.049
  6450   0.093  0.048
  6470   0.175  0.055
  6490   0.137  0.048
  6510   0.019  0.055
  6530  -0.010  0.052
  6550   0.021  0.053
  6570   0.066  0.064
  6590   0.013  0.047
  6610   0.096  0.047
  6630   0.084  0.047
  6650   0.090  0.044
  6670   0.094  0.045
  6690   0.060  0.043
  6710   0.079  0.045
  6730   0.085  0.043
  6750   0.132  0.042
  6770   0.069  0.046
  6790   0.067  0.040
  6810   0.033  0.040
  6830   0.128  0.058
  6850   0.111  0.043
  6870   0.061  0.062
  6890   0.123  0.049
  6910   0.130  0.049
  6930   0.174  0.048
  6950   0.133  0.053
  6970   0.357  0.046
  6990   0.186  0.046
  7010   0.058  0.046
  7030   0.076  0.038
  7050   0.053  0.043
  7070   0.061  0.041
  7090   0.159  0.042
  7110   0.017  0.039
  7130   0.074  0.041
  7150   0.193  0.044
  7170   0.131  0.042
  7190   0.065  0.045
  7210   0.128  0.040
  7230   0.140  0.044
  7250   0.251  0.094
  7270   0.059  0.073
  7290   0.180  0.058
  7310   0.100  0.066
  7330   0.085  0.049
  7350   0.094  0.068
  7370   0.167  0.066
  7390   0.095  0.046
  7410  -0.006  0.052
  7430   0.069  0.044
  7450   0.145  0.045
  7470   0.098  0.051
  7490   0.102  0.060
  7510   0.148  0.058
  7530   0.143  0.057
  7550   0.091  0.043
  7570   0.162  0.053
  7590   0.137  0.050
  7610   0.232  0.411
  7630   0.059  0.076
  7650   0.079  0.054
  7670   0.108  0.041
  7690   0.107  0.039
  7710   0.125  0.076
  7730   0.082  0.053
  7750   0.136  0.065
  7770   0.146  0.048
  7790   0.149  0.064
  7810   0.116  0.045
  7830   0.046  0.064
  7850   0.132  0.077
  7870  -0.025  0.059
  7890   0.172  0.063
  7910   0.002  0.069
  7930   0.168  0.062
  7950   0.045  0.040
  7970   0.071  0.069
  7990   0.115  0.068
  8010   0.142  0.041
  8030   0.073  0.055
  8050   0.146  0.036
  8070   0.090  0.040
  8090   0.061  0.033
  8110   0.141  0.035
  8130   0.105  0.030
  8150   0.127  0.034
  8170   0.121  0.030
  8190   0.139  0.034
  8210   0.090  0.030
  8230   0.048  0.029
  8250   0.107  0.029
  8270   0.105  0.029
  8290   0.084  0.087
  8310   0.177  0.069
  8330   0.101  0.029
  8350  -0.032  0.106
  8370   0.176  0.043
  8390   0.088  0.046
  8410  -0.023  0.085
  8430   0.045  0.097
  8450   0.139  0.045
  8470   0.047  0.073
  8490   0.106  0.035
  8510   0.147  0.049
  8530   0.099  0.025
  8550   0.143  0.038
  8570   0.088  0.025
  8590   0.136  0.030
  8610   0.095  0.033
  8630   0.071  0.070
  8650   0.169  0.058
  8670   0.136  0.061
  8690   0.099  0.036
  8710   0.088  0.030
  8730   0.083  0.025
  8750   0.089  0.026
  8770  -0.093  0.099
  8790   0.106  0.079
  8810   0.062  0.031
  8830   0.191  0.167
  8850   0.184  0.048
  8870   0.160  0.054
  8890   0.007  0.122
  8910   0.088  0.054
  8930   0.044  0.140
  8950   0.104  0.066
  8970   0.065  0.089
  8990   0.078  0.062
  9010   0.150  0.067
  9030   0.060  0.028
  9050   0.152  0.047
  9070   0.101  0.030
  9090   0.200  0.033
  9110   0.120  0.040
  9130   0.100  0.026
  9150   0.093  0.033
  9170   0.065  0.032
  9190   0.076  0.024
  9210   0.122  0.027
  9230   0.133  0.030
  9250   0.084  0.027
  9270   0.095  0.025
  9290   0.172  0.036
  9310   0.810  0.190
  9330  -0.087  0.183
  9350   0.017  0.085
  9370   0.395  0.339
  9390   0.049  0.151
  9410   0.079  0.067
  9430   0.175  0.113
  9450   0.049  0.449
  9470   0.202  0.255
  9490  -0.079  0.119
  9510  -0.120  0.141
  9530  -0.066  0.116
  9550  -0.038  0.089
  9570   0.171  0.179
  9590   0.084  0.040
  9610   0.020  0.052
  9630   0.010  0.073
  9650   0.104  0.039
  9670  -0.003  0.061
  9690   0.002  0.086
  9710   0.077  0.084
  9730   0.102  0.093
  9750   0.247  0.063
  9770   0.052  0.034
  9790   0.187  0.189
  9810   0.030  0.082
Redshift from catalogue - 0.87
